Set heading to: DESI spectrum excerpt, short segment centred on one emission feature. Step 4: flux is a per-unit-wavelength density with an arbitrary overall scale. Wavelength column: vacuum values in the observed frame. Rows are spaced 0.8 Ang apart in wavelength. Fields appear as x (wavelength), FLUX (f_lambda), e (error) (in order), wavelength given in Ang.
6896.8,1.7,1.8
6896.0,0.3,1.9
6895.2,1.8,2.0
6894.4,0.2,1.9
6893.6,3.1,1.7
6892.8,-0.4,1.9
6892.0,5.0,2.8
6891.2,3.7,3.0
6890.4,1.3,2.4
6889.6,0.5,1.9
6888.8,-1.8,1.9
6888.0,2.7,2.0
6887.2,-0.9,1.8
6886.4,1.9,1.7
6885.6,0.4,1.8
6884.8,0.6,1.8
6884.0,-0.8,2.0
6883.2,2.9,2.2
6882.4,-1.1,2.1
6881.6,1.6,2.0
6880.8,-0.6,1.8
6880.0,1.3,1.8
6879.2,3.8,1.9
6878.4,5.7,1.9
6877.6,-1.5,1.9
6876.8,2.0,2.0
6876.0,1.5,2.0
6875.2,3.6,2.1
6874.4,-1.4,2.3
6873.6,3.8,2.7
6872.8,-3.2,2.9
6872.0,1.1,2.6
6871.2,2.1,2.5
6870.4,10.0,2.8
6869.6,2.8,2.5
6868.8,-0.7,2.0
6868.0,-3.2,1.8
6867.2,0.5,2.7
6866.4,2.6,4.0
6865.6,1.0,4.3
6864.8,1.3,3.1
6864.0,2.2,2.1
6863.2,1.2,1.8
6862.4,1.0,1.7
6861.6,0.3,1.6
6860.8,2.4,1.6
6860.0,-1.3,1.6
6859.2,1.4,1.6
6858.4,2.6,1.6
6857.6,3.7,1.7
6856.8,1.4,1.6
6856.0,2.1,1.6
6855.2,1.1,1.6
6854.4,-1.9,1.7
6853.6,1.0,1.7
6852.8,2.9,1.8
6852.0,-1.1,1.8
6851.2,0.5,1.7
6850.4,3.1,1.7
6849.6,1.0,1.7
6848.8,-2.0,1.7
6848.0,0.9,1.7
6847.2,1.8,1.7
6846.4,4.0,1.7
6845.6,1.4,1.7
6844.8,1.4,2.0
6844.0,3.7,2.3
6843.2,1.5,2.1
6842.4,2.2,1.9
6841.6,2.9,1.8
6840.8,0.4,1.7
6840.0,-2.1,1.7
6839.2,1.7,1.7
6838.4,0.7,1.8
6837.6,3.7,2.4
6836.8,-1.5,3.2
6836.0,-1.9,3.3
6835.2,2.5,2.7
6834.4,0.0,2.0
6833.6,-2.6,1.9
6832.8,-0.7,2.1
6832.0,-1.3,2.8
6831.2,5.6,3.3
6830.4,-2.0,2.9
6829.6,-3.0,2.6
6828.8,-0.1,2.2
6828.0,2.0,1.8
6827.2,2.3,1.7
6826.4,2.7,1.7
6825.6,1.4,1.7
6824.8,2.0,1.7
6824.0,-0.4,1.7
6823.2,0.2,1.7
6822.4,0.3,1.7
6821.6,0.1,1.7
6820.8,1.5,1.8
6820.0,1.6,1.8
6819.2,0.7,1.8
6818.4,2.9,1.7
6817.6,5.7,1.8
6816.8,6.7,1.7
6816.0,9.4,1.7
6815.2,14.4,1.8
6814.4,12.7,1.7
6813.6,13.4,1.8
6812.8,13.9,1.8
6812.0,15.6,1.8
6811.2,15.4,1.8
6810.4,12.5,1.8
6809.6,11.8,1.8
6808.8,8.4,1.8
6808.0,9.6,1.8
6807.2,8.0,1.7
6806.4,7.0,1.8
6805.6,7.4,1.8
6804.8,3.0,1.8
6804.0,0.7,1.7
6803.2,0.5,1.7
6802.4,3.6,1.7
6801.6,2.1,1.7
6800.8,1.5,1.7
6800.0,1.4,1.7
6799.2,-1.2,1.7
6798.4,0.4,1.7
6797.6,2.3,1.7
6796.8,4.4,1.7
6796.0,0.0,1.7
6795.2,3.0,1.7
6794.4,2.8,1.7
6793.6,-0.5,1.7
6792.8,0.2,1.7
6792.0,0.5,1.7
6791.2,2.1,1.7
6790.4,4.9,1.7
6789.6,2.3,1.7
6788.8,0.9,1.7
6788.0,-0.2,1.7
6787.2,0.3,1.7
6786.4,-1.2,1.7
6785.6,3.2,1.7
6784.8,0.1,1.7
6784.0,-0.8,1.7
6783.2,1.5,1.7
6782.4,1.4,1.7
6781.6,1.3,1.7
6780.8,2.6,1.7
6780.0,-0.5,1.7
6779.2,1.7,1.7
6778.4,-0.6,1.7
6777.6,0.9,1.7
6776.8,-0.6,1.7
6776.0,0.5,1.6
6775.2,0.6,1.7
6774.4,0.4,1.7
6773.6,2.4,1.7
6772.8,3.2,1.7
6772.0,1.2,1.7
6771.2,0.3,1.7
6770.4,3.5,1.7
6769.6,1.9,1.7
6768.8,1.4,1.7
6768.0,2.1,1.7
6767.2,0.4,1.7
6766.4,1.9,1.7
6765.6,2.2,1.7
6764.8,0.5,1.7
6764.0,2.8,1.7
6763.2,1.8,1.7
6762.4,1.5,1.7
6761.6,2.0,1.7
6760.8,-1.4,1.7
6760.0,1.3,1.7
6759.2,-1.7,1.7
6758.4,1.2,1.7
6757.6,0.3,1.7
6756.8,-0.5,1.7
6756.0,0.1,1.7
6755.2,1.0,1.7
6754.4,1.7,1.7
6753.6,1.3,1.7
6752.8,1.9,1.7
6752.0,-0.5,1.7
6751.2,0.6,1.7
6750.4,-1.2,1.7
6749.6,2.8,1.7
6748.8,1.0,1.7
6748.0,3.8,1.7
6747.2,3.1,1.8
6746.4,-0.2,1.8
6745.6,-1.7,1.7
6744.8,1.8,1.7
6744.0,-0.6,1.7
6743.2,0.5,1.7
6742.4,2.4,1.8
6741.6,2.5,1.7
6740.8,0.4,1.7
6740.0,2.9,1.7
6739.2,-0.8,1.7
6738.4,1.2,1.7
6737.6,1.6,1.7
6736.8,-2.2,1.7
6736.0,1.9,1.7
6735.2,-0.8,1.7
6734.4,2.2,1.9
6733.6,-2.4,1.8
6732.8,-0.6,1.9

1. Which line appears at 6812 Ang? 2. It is [O II]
